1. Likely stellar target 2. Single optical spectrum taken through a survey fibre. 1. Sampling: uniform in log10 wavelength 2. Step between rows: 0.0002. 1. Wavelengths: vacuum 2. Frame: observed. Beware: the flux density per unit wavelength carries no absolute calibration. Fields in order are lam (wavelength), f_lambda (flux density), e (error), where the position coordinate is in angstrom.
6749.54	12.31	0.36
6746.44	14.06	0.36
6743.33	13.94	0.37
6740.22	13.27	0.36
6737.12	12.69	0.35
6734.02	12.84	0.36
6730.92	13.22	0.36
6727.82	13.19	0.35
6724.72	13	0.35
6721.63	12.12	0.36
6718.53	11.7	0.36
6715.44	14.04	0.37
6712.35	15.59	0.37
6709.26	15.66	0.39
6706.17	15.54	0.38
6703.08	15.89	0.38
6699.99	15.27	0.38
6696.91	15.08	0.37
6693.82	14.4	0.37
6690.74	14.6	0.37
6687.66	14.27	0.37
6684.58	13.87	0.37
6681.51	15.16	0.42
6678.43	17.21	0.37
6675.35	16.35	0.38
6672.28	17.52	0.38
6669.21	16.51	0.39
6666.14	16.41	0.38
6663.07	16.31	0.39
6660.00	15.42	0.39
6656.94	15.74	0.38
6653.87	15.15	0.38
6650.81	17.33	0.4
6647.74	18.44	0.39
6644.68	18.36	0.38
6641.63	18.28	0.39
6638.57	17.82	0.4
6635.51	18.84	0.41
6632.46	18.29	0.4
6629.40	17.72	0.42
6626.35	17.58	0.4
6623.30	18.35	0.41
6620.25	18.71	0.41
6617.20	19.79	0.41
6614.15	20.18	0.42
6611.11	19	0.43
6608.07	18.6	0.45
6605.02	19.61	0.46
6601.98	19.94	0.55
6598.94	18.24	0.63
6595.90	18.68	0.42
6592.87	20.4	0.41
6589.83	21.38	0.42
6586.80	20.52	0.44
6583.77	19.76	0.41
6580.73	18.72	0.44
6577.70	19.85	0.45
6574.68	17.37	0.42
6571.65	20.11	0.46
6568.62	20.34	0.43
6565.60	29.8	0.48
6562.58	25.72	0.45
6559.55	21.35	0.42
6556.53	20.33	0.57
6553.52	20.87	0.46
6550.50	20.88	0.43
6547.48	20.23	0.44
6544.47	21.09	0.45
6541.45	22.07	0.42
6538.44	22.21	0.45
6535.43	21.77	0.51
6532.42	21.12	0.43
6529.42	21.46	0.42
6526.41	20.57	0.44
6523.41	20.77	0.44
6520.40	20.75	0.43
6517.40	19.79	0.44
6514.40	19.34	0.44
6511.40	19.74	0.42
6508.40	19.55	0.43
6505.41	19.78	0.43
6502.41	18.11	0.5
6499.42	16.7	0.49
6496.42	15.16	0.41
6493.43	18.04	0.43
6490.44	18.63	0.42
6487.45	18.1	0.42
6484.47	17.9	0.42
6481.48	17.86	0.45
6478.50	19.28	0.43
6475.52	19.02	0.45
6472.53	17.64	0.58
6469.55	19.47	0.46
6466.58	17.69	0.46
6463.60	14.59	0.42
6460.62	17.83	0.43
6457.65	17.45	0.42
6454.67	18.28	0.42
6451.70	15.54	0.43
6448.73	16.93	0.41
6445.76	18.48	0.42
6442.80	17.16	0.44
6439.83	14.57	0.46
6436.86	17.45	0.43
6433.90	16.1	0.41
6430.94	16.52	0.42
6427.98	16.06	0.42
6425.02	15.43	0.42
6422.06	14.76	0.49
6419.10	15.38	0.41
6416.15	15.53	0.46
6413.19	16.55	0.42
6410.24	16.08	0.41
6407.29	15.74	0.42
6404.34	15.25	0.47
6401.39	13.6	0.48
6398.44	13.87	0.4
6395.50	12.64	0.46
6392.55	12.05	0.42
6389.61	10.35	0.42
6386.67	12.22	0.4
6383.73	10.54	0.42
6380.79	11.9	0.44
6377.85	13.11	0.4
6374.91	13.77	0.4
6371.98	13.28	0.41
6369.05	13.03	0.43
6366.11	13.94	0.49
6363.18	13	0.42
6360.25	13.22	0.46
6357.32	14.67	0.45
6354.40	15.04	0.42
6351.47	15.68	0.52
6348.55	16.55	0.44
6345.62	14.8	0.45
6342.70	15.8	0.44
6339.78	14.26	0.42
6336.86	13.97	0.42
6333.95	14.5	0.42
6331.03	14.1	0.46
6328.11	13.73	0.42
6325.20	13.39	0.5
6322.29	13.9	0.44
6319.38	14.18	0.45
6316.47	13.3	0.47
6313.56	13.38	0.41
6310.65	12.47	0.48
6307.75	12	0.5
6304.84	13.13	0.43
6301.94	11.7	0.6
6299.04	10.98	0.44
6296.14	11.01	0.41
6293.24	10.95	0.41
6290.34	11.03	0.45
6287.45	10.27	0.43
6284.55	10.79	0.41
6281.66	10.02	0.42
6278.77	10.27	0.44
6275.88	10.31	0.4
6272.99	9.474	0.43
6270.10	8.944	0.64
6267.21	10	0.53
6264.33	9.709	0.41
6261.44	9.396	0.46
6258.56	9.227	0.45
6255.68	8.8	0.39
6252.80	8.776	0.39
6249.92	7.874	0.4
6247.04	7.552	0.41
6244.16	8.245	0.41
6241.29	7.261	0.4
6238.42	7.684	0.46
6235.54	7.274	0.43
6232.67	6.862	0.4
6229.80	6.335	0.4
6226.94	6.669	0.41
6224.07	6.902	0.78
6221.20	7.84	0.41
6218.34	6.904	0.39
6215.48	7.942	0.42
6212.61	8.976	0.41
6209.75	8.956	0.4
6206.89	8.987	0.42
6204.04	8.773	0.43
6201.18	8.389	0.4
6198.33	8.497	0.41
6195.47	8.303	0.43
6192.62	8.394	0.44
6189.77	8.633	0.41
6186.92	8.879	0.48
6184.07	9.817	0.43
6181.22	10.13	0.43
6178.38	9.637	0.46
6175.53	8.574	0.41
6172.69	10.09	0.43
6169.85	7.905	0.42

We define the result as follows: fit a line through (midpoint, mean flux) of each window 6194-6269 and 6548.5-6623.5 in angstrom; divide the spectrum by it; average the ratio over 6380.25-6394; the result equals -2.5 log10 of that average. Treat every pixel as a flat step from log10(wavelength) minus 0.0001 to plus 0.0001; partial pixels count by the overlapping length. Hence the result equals 0.187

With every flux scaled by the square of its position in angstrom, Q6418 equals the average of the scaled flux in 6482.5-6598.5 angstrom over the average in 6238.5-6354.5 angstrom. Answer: 1.9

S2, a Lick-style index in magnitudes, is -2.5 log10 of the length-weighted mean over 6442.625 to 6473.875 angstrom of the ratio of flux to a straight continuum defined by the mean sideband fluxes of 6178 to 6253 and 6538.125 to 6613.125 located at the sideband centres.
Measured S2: -0.05 mag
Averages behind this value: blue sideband 8.13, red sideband 20.7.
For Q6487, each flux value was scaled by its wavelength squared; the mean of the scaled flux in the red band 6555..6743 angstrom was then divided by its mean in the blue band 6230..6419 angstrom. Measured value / 1.57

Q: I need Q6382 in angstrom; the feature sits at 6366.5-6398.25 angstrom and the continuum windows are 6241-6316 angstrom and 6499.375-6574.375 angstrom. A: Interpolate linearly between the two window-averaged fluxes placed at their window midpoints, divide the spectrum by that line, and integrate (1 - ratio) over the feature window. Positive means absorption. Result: 4.6 angstrom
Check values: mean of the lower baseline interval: 10.2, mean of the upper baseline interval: 21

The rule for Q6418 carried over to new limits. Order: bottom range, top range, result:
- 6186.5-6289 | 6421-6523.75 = 2.23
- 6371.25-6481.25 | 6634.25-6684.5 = 1.16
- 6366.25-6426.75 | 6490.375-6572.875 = 1.56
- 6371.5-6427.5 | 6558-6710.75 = 1.40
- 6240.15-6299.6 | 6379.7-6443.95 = 1.59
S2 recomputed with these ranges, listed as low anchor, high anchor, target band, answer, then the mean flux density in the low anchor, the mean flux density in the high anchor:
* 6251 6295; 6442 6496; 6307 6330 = -0.144 mag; 9.86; 17.7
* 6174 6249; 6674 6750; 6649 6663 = -0.180 mag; 8.17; 14.2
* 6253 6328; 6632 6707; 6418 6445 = -0.220 mag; 11.2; 16.3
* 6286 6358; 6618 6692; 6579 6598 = -0.222 mag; 13.4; 16.9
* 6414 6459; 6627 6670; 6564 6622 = -0.180 mag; 16.4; 17.2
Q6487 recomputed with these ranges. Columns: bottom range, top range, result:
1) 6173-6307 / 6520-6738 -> 2.24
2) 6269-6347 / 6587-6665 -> 1.64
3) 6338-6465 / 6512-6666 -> 1.40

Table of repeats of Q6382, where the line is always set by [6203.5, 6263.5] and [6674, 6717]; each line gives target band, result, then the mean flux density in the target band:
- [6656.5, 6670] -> -1.27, 16.1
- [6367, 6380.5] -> -4.03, 13.2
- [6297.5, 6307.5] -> -3.18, 11.9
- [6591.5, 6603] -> -4.72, 19.3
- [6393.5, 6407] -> -4.28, 13.9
